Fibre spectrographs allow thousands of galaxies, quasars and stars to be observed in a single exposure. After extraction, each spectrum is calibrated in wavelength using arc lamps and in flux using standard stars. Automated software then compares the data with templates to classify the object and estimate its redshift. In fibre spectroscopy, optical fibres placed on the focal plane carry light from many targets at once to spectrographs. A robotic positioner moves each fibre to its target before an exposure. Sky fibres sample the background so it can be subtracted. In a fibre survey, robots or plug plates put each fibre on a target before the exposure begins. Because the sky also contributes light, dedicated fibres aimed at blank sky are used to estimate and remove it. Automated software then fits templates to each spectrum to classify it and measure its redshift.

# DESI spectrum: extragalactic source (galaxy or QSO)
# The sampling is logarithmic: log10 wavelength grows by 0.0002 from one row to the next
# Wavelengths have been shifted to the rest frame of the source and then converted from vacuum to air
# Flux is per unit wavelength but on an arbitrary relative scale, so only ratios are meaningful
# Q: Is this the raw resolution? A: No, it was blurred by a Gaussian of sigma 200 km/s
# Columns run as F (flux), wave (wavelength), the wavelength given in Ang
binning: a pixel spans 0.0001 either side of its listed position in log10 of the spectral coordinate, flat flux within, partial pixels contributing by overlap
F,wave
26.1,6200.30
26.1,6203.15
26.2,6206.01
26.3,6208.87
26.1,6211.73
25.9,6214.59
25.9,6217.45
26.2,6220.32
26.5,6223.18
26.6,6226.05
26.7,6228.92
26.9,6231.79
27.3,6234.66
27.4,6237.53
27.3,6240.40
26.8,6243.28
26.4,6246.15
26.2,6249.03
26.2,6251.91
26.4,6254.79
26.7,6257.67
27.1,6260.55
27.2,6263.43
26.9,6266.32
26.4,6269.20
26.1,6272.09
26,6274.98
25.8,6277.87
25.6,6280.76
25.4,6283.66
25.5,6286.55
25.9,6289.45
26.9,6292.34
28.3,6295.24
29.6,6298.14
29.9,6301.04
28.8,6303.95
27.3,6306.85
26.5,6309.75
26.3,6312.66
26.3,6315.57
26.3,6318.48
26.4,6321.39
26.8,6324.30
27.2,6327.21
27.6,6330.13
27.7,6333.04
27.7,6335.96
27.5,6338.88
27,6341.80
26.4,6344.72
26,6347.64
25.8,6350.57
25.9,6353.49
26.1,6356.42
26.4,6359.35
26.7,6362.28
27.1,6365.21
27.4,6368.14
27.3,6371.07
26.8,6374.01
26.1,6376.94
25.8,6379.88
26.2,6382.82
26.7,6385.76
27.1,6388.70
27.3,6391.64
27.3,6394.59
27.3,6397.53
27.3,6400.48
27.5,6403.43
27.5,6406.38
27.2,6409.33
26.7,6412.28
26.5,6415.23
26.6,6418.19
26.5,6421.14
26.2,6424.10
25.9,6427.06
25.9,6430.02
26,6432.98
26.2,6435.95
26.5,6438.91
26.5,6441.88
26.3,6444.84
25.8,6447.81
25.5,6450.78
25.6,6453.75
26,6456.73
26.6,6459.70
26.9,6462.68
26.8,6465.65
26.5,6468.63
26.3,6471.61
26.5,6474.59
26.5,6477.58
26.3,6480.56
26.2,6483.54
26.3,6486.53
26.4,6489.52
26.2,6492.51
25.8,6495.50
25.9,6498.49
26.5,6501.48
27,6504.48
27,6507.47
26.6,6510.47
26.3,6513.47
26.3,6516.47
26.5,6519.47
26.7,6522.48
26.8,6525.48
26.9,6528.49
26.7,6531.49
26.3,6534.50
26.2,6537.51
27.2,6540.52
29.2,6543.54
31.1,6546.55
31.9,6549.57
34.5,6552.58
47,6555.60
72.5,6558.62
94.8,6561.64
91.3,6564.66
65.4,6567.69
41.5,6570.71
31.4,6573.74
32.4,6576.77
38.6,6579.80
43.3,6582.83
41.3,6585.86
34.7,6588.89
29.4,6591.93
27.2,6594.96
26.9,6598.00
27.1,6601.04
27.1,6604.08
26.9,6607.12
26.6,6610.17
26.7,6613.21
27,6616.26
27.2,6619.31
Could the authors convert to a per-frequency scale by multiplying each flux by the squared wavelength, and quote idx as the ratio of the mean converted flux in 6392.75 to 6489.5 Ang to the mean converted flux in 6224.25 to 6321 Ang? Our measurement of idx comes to 1.0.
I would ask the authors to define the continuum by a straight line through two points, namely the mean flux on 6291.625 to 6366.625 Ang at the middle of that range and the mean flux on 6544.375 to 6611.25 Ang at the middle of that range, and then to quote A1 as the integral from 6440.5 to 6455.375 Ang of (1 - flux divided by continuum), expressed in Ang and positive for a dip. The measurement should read 3.6 Ang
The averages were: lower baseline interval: 27.1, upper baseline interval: 41.9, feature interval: 25.9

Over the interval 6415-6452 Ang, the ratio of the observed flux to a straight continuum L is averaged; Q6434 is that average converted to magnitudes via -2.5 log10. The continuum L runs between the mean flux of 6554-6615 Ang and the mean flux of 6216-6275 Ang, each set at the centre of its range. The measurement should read 0.33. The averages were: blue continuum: 26.6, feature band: 26.2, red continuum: 42.5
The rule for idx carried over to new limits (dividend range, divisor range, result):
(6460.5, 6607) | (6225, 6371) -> 1.35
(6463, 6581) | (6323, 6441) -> 1.33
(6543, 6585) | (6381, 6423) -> 1.92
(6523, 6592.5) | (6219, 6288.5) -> 1.72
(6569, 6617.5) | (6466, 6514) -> 1.25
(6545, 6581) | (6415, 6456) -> 2.03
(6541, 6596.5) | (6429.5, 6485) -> 1.77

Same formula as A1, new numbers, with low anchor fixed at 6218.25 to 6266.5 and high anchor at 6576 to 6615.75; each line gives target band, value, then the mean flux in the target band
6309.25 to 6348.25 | 1.4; 26.9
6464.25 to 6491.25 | 3.0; 26.4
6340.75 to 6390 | 3.1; 26.5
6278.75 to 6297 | 0.7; 26.3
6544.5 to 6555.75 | -1.4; 34.5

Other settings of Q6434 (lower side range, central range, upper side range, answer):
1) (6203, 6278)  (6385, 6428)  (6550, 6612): 0.27 mag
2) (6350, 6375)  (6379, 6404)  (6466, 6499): -0.02 mag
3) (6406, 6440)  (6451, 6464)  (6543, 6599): 0.17 mag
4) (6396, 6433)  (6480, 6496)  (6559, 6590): 0.42 mag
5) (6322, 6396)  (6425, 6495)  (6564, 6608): 0.21 mag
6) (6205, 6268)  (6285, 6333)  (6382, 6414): -0.02 mag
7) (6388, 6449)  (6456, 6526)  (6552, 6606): 0.30 mag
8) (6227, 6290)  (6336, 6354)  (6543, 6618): 0.14 mag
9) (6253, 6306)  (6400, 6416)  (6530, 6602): 0.22 mag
